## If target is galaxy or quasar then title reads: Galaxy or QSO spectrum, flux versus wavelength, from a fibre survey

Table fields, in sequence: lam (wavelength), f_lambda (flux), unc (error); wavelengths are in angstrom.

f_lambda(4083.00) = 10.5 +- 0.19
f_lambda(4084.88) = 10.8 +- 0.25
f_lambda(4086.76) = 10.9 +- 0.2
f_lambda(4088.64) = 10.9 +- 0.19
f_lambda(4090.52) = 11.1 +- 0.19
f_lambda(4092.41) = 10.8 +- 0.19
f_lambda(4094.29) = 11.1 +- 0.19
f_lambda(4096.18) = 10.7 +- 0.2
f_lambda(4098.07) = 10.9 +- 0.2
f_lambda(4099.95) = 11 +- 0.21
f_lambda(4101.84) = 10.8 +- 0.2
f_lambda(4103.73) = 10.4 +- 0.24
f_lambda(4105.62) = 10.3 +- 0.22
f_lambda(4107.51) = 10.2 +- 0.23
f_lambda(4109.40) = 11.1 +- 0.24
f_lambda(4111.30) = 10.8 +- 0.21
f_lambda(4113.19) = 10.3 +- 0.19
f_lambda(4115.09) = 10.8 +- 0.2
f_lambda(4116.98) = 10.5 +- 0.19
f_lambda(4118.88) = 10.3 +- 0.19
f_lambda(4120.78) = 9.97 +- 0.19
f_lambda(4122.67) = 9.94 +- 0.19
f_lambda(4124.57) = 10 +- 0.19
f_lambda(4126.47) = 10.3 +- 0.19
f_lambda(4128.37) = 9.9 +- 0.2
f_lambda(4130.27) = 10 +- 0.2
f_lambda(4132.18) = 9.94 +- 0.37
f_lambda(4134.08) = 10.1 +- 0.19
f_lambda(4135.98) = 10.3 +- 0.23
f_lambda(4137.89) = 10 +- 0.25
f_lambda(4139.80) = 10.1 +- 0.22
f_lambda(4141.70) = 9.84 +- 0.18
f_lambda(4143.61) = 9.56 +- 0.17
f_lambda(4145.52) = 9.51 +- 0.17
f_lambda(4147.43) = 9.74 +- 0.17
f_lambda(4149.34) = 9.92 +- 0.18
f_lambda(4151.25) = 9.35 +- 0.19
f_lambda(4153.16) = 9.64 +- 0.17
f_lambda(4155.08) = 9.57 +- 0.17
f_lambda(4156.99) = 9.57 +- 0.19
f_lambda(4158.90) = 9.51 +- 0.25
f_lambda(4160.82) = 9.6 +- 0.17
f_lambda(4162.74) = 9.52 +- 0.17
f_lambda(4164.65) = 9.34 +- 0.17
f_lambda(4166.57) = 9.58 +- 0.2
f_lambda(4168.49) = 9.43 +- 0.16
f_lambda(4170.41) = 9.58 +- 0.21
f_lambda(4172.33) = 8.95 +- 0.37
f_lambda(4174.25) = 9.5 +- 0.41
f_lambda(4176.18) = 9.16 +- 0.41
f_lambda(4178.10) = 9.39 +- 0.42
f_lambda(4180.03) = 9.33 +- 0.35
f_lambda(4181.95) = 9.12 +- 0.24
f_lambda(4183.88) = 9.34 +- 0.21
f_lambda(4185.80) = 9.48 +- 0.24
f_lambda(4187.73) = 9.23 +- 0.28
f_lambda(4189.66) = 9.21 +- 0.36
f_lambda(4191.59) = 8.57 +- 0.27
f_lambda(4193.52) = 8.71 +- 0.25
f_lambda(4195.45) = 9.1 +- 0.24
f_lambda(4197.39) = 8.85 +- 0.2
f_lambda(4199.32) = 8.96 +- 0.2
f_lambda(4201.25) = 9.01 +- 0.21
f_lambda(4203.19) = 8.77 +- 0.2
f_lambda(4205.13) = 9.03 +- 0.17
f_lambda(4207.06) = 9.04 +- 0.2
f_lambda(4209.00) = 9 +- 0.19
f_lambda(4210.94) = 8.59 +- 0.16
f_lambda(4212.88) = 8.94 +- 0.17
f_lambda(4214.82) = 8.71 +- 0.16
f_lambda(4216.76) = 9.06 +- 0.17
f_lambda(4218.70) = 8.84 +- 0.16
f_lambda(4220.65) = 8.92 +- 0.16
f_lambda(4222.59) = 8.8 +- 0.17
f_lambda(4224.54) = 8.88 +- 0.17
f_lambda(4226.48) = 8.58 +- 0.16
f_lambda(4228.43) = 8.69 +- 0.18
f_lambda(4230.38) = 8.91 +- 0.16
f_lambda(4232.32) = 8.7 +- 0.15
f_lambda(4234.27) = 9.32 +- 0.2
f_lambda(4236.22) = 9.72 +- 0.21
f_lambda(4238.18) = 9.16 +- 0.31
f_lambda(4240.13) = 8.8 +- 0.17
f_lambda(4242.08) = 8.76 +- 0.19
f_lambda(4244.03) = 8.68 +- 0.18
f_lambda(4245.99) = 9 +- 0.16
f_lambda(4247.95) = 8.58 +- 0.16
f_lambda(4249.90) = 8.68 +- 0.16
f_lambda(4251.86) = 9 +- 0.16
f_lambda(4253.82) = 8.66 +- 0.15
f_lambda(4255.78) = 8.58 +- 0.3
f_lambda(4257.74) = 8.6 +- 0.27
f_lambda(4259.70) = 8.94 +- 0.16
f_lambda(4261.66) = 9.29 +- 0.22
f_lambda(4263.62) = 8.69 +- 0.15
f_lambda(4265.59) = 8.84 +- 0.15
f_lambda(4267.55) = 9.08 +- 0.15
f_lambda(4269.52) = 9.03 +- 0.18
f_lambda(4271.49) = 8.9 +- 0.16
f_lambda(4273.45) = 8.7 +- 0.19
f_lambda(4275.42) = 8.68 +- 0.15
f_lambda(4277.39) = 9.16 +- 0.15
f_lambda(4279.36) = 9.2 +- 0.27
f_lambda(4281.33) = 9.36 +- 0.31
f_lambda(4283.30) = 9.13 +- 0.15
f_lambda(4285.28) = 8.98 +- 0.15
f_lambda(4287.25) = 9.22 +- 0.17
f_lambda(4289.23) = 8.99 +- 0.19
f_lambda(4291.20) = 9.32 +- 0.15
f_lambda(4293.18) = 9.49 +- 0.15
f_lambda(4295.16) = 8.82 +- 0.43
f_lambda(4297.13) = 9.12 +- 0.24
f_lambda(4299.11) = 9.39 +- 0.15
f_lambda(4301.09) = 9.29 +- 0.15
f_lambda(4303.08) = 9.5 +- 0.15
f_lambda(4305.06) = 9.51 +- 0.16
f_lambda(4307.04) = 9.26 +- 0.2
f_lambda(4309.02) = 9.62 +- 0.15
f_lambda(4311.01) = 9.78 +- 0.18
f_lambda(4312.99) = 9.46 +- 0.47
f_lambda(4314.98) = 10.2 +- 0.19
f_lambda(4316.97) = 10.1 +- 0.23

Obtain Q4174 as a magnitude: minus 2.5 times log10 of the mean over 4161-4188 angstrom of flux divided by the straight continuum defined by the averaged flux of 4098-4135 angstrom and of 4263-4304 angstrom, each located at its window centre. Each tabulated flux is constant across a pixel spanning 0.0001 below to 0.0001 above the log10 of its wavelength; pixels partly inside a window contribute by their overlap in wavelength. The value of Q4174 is 0.06 mag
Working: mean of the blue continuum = 10.4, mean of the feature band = 9.36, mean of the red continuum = 9.09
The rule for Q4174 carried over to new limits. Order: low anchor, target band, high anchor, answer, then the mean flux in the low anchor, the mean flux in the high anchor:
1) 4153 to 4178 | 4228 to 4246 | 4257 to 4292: 0.02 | 9.45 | 9.01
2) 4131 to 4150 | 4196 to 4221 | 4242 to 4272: 0.04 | 9.9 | 8.83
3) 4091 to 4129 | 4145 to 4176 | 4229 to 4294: 0.05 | 10.5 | 8.97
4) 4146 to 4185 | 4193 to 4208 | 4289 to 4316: 0.06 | 9.46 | 9.42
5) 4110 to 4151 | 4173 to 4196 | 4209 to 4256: 0.03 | 10.1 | 8.86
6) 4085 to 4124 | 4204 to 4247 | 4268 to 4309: 0.09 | 10.6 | 9.16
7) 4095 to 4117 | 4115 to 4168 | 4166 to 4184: 0.01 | 10.7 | 9.33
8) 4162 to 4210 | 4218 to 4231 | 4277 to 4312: 0.05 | 9.17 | 9.29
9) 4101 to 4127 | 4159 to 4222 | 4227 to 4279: 0.05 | 10.4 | 8.89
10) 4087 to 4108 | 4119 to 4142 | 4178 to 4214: 0.01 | 10.8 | 9.02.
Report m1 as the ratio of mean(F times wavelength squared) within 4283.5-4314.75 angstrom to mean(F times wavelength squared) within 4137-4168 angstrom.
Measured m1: 1.04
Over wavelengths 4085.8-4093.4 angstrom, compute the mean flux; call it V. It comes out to 10.9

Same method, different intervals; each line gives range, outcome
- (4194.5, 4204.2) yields 8.93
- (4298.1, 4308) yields 9.39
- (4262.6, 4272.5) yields 8.91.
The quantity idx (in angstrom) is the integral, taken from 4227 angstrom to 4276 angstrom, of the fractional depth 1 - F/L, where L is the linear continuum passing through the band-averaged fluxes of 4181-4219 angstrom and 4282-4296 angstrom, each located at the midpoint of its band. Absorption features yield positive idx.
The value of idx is 1.0 angstrom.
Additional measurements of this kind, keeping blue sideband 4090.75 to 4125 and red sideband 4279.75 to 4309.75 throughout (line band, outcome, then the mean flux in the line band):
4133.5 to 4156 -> 1.1 angstrom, 9.8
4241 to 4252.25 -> 1.0 angstrom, 8.77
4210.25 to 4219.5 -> 0.9 angstrom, 8.84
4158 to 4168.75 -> 0.7 angstrom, 9.5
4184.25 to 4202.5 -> 1.7 angstrom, 9.02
